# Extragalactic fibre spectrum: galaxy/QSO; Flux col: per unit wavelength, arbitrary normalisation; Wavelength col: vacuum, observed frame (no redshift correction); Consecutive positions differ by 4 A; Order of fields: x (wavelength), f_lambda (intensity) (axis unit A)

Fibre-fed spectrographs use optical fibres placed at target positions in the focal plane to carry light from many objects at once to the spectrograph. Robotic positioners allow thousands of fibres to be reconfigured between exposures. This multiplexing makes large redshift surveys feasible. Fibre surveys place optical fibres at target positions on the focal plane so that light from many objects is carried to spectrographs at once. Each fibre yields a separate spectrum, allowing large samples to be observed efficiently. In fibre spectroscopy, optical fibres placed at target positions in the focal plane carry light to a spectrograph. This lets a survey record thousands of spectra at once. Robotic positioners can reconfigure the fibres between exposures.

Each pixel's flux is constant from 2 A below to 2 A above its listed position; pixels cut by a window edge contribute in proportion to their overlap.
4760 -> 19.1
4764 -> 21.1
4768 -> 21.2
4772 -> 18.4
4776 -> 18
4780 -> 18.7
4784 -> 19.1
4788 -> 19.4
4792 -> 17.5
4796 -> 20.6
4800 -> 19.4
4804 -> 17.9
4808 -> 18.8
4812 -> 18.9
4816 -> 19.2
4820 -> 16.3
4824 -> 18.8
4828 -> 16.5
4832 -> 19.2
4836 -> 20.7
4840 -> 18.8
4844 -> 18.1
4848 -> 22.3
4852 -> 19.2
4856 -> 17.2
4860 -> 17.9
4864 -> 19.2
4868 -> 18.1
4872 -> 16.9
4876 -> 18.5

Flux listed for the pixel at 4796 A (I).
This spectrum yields 20.6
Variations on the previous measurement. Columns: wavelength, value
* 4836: 20.7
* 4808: 18.8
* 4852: 19.2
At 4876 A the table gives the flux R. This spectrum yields 18.5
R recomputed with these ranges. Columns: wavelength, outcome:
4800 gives 19.4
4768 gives 21.2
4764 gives 21.1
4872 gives 16.9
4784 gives 19.1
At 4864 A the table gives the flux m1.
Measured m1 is 19.2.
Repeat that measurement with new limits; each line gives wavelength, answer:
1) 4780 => 18.7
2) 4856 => 17.2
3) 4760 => 19.1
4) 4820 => 16.3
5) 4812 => 18.9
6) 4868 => 18.1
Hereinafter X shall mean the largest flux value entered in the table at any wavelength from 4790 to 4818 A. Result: 20.6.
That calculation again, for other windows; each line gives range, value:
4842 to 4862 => 22.3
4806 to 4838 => 20.7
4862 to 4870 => 19.2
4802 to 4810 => 18.8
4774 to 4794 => 19.4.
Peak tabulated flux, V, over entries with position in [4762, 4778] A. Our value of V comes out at 21.2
